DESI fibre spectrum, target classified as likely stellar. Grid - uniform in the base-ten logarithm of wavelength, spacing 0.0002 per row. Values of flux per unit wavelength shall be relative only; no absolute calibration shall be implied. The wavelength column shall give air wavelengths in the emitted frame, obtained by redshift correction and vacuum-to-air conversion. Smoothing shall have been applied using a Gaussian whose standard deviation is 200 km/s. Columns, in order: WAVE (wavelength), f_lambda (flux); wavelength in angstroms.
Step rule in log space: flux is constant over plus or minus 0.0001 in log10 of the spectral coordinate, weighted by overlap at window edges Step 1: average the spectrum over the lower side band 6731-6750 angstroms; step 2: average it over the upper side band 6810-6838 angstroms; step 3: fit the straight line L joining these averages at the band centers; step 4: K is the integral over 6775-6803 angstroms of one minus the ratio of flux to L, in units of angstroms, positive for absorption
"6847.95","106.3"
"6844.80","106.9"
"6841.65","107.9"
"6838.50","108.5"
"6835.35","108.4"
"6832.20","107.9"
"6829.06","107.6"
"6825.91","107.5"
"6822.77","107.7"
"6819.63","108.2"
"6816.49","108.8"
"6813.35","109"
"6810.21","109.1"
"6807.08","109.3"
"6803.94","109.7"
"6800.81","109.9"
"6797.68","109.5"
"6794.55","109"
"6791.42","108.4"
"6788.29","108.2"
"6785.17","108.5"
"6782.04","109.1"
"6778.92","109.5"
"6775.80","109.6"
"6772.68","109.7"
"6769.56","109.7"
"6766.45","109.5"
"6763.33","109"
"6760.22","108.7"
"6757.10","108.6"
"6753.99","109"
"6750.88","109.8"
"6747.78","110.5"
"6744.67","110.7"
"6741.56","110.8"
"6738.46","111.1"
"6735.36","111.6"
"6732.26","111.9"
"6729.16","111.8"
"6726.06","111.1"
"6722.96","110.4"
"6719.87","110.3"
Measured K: 0.1 angstroms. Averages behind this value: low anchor 111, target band 109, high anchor 108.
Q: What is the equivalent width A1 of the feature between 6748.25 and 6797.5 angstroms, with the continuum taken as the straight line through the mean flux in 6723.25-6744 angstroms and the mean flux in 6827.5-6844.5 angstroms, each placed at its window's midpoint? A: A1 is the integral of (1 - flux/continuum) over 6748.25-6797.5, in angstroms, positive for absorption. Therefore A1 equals 0.40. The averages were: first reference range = 111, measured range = 109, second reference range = 108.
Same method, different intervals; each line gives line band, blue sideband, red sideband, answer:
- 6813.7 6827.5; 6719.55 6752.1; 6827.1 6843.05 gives 0.0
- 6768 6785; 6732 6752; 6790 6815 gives 0.1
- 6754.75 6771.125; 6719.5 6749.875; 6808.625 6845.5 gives 0.2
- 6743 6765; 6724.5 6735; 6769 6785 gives 0.2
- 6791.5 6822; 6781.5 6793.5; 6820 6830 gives -0.3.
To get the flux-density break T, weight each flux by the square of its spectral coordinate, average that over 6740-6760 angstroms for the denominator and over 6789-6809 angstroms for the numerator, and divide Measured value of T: 1.01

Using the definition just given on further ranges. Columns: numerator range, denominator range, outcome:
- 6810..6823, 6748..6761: 1.01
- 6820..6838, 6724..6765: 1.00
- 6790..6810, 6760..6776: 1.01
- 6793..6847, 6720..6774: 1.01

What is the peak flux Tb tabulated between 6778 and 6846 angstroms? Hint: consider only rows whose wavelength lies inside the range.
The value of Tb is 109.9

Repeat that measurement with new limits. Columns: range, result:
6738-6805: 111.1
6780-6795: 109.1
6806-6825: 109.3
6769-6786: 109.7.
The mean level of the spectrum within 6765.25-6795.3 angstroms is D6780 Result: 109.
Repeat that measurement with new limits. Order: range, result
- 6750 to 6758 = 109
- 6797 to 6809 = 110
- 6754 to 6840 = 109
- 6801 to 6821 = 109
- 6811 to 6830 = 108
